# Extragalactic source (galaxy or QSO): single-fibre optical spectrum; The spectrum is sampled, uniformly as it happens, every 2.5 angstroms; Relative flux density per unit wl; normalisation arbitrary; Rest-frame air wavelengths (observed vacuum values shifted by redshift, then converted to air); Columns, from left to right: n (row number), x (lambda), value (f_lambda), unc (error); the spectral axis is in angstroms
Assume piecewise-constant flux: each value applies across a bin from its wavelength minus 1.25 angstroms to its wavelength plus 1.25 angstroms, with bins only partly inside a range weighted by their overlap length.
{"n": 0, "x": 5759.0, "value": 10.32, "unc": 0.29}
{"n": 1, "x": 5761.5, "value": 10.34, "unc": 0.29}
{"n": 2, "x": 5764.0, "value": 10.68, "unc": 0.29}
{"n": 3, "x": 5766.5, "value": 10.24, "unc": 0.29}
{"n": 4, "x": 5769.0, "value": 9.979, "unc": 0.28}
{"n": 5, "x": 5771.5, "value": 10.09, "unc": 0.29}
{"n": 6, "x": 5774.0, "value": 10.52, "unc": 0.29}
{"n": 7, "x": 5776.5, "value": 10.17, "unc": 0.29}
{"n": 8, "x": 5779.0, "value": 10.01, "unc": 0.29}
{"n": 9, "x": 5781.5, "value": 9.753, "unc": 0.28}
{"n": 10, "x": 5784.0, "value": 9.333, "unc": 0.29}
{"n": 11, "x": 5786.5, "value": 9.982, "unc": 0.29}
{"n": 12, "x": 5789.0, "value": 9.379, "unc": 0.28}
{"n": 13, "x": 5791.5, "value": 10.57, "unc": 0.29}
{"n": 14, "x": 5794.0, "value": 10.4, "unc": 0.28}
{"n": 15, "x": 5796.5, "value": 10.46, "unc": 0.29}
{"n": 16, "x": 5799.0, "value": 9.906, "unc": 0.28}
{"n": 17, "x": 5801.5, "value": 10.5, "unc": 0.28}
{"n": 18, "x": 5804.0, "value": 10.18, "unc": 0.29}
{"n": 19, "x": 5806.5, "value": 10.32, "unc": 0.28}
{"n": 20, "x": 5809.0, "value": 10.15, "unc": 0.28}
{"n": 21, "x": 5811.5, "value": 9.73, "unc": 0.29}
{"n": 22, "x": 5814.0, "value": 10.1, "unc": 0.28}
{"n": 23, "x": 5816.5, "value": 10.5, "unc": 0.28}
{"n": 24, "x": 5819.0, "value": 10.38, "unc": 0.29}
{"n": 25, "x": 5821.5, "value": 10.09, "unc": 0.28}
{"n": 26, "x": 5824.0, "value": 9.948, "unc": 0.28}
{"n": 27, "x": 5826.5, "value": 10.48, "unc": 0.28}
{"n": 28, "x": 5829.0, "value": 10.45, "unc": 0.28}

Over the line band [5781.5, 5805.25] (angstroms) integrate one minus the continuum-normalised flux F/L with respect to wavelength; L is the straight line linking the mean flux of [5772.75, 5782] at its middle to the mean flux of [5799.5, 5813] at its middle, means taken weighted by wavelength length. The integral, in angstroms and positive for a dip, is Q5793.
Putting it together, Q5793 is 0.21 angstroms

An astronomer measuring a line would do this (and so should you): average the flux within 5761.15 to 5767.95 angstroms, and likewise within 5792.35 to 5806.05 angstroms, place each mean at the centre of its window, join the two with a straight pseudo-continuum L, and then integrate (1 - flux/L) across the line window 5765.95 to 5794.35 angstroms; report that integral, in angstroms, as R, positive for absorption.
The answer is 0.95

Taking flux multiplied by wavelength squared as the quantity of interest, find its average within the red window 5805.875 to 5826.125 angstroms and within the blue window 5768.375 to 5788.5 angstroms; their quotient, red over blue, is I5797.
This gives 1.0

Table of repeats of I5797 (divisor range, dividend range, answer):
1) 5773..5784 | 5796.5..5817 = 1.03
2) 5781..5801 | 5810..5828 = 1.03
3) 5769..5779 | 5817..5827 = 1.02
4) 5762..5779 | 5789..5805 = 1.01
